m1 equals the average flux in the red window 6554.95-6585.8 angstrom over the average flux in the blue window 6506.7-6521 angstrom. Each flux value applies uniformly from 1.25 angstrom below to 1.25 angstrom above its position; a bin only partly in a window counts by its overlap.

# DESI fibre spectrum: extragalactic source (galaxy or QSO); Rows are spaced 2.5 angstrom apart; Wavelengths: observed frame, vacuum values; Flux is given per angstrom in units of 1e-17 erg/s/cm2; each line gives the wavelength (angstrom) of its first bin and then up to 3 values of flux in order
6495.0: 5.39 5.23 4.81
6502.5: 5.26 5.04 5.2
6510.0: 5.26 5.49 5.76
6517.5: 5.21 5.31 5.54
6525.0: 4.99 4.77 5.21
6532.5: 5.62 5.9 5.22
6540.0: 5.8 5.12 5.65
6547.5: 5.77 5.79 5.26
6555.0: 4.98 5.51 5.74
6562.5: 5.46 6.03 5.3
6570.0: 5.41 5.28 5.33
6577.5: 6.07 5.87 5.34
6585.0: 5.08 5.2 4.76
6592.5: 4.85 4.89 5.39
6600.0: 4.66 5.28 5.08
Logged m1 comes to 1.03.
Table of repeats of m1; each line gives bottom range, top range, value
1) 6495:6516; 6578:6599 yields 0.99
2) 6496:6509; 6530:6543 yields 1.08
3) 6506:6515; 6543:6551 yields 1.06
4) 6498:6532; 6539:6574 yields 1.05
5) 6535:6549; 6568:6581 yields 1.00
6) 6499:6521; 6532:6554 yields 1.06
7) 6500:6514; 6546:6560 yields 1.05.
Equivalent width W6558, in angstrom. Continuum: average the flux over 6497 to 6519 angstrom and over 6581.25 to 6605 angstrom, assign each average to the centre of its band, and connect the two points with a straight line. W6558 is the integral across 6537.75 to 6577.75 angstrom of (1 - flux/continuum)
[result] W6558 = -2.92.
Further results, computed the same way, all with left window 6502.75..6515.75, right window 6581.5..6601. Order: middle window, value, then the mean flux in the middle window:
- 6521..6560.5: -1.62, 5.42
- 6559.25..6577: -1.45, 5.52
